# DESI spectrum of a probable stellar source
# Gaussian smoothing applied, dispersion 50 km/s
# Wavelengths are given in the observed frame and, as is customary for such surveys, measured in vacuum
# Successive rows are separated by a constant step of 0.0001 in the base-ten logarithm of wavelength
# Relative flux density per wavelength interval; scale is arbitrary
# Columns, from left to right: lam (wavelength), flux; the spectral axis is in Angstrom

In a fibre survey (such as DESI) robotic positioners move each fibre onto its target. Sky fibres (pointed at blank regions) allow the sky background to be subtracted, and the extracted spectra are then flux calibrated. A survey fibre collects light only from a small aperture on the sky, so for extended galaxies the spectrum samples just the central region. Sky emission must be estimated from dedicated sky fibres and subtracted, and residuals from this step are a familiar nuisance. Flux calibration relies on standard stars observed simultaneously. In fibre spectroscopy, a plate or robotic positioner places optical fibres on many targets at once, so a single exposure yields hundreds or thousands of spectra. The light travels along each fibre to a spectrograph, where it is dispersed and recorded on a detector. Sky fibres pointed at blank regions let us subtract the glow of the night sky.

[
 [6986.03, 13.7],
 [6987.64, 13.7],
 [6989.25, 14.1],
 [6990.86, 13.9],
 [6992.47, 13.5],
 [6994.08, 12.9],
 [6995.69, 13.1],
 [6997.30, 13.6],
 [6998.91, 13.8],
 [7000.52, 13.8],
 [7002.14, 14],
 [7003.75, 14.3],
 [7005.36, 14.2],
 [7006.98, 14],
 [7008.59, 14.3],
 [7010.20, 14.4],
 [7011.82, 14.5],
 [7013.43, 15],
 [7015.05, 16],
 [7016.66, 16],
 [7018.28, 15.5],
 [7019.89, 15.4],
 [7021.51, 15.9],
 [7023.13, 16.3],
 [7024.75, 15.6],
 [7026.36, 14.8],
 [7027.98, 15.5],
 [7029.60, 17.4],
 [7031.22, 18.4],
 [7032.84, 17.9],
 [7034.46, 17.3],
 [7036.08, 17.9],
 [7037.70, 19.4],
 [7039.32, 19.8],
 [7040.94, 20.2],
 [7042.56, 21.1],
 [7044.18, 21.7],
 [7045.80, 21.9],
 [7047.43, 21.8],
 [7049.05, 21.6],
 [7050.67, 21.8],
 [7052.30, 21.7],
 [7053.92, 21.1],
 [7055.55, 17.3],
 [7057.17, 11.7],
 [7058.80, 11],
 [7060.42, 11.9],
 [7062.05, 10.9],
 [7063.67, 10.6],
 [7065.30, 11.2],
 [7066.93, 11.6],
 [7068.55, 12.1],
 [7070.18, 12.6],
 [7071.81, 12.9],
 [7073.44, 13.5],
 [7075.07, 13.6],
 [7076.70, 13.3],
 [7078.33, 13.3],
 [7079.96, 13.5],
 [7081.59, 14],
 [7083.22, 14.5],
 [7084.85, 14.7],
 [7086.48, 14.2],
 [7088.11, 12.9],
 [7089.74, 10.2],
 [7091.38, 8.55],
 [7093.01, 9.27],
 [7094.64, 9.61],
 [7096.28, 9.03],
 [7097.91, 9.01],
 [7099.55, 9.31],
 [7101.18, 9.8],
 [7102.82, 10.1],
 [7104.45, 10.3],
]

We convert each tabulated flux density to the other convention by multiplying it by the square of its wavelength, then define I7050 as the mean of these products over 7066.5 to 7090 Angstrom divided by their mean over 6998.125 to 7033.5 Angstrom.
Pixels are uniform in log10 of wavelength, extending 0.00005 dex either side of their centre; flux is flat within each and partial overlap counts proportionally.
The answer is 0.9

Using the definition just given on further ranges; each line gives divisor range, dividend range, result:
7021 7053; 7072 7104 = 0.63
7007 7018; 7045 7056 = 1.43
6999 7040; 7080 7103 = 0.72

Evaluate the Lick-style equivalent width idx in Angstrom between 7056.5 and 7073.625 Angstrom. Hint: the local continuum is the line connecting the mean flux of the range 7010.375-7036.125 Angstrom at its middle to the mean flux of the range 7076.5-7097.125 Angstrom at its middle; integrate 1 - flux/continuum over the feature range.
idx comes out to 2.1 Angstrom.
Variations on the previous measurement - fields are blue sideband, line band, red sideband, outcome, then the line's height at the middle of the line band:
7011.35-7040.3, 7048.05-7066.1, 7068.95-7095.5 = -1.4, 14.4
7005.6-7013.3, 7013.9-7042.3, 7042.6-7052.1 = 1.4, 18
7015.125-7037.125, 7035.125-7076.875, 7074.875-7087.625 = -3.3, 15.1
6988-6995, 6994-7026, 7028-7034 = 1.6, 15.4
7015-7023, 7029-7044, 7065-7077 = -4.4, 14.7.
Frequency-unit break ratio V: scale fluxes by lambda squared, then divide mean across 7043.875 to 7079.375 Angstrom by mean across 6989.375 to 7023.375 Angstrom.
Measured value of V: 1.07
